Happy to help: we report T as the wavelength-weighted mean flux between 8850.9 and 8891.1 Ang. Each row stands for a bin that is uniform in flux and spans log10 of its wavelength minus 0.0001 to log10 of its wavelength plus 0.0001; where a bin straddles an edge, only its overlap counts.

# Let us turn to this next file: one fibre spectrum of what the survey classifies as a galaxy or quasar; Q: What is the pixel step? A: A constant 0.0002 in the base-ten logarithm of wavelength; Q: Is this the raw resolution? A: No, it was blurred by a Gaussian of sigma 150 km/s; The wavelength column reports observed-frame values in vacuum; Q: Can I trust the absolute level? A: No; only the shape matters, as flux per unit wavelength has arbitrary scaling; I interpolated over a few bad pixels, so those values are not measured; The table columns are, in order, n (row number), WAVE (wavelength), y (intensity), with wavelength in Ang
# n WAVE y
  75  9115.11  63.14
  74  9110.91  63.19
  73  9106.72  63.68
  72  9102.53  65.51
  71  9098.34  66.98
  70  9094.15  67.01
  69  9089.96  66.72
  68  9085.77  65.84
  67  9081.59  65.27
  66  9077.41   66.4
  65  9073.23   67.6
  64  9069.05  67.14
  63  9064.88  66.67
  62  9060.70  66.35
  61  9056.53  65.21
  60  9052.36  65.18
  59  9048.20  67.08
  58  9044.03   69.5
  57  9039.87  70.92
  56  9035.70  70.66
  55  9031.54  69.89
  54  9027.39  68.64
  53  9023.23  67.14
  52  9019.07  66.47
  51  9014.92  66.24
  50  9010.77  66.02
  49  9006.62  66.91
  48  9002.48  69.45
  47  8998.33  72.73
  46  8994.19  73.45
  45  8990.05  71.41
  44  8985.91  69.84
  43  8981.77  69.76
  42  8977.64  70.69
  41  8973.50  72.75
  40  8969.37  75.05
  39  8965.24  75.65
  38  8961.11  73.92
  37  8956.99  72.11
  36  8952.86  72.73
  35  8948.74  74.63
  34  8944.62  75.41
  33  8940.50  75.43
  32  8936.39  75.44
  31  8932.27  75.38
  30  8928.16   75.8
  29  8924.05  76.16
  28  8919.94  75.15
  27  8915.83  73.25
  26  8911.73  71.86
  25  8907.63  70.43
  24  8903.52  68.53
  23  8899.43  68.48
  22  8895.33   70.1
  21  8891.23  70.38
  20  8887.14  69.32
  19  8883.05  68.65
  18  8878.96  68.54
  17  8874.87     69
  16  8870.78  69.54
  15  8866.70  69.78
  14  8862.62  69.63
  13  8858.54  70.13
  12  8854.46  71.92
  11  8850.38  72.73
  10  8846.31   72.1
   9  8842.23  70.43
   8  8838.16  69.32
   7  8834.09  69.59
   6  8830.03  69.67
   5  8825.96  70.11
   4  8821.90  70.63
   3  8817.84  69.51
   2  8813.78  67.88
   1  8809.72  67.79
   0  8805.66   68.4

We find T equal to 69.8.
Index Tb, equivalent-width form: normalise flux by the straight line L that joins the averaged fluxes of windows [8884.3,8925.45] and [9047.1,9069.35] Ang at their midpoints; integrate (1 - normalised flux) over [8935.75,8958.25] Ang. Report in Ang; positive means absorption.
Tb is -1.4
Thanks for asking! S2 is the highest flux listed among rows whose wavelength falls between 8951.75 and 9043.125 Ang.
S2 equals 75.65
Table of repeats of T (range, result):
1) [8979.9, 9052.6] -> 69.1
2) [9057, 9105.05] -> 66.4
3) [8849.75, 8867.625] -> 70.7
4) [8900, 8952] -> 73.8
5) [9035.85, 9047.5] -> 69.9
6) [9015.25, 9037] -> 68.3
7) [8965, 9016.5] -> 70.6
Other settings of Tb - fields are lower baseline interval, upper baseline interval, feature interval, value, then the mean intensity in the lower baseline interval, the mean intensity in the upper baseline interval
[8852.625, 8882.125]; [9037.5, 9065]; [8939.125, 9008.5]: -4.2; 69.7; 67.3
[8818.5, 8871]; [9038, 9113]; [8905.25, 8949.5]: -3.5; 70.4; 66.5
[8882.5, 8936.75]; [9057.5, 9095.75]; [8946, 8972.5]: -1.4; 72.1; 66.5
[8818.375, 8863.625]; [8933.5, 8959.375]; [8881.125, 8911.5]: 1.2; 70.6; 74.3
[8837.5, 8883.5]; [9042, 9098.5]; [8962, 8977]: -1.3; 70.2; 66.6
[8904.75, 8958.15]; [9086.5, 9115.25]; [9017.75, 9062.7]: 0.3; 74.1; 65.3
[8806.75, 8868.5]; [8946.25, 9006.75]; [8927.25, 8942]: -0.8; 70.1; 72.3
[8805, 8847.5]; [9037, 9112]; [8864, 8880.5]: -0.1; 69.6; 66.5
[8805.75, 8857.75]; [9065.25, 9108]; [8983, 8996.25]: -0.7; 70.1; 66.3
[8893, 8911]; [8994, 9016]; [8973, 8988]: -0.3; 69.6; 68.9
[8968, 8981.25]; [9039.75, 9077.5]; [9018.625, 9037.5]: 0.1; 72.4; 67.1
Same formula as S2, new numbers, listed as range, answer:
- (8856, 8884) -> 70.13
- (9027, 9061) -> 70.92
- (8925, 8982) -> 75.8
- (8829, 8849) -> 72.1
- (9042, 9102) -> 69.5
